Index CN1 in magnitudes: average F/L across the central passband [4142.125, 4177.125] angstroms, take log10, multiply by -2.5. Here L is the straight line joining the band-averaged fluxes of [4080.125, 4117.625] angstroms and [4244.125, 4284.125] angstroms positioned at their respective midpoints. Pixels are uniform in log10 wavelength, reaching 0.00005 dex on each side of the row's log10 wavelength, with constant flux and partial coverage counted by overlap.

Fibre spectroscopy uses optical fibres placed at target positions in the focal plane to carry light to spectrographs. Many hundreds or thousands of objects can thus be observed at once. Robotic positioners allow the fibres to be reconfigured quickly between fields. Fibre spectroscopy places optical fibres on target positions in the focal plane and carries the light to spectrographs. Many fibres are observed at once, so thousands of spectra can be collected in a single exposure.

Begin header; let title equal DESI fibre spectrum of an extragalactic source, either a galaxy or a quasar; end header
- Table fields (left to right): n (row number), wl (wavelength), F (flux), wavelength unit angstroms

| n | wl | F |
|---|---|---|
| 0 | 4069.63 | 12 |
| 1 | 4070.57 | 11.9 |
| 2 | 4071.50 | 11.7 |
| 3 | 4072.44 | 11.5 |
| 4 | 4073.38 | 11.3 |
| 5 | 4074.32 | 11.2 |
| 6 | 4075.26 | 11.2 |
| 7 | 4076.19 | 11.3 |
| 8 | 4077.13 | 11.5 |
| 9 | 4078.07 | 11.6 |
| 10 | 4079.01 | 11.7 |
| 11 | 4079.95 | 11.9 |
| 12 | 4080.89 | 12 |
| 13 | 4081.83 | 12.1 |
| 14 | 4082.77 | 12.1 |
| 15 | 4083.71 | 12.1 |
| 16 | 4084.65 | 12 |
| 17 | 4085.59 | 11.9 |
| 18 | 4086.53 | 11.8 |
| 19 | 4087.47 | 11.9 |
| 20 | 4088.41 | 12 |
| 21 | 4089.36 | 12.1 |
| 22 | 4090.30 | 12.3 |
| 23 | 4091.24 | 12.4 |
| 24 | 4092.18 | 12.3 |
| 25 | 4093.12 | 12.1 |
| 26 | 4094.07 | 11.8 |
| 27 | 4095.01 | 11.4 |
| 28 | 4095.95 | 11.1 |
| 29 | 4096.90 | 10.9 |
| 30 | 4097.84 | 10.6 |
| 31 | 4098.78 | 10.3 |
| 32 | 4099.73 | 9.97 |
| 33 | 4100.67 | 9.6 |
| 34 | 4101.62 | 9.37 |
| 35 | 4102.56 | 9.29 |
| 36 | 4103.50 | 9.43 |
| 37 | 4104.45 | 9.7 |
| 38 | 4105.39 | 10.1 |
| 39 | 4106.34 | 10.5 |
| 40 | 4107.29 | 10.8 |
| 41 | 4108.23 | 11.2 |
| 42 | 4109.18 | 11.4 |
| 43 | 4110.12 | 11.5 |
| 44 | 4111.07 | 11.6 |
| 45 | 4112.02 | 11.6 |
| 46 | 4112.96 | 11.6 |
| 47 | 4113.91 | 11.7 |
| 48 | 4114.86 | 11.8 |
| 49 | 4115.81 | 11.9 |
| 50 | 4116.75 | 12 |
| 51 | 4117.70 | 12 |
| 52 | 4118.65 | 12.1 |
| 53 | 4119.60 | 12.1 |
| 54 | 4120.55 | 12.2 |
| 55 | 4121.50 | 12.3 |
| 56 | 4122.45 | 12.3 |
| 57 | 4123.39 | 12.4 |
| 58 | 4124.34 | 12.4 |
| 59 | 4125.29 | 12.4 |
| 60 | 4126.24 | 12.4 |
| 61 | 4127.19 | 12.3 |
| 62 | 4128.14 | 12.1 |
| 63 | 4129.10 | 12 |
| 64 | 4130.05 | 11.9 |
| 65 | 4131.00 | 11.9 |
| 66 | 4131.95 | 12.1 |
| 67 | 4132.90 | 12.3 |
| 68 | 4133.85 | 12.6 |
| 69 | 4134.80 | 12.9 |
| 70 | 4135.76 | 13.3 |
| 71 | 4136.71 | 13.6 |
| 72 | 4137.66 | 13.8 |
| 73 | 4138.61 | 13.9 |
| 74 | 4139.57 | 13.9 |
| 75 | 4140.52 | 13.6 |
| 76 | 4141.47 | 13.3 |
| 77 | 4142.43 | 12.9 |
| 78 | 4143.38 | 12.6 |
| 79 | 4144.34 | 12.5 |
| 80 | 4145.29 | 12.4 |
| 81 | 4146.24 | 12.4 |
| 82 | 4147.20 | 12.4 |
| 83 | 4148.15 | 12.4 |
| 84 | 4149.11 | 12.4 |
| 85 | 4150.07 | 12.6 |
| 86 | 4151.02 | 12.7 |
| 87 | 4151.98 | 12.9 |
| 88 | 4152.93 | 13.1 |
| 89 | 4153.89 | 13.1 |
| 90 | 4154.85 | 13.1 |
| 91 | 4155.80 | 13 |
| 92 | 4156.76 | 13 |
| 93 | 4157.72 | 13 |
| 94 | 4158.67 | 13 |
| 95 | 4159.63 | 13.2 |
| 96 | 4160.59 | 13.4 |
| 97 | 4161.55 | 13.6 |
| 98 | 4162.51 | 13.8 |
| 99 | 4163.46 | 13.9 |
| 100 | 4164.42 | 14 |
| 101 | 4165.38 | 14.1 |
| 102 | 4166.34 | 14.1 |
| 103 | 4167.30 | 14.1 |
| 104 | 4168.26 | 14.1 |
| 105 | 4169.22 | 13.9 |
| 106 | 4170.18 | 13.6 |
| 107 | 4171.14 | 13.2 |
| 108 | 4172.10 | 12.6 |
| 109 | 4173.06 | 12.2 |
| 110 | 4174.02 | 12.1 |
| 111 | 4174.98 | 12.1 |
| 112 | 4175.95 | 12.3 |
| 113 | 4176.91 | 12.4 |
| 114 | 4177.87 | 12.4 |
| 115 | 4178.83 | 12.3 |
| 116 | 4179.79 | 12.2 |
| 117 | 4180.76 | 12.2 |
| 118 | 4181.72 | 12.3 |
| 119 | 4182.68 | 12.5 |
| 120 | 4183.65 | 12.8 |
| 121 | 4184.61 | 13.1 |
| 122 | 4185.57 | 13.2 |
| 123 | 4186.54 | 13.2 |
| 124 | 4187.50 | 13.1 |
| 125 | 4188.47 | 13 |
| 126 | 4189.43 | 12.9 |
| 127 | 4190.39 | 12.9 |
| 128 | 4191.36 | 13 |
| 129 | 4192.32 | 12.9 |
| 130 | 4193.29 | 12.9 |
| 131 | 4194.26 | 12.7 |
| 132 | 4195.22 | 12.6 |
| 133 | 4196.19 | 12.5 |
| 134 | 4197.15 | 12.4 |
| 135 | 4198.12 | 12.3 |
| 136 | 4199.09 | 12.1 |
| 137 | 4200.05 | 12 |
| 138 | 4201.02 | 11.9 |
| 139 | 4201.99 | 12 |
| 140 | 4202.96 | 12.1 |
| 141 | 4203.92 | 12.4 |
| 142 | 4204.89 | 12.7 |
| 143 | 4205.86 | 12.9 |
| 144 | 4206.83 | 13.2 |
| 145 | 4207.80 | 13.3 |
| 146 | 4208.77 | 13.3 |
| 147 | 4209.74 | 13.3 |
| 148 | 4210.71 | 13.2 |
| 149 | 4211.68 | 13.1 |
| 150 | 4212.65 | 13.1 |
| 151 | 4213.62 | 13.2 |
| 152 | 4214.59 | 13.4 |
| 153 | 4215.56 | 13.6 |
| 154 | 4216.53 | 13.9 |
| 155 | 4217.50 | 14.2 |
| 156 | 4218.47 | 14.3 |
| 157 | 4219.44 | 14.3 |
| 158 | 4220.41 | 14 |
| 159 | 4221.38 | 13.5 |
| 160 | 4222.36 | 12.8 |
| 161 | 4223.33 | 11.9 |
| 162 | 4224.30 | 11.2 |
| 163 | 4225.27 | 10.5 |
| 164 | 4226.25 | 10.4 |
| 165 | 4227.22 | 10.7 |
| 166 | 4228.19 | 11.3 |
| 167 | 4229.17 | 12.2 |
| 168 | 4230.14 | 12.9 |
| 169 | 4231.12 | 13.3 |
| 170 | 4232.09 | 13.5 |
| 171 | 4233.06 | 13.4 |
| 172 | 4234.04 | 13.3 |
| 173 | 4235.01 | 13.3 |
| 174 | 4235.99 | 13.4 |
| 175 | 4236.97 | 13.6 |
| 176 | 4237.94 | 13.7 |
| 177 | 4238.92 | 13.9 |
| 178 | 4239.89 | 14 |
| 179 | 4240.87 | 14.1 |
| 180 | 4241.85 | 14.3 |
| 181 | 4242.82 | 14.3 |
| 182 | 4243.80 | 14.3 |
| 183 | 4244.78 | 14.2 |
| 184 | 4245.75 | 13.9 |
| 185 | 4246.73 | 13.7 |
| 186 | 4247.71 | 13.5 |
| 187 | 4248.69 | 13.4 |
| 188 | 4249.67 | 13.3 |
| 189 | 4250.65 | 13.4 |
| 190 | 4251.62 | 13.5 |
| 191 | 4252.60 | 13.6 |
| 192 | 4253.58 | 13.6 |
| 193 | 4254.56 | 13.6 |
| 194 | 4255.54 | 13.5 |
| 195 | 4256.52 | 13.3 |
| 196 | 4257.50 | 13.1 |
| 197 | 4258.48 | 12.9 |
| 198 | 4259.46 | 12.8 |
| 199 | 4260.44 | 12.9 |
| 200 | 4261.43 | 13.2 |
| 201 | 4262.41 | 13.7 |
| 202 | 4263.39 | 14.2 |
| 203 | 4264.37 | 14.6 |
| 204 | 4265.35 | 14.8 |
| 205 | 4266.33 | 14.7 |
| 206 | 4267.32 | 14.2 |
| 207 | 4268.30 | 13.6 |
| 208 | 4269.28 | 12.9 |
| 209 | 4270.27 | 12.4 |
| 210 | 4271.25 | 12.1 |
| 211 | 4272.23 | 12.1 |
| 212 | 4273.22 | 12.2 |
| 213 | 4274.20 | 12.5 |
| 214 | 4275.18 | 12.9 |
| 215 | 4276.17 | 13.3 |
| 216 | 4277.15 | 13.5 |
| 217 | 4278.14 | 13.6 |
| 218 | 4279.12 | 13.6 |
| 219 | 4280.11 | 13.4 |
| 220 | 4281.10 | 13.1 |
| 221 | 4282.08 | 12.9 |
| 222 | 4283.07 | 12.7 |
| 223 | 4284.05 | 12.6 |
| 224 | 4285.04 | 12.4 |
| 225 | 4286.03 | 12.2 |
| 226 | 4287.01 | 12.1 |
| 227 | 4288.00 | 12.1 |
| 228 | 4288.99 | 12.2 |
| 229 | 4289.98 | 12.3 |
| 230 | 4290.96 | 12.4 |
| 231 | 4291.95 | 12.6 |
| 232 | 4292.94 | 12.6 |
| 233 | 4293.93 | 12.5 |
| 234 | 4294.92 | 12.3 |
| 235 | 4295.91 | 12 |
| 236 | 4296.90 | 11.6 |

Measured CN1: -0.09 mag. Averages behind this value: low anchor 11.3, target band 13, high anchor 13.4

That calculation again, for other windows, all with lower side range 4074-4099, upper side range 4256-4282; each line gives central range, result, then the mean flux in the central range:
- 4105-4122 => 0.033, 11.6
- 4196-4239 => 0.001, 12.8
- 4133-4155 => -0.065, 13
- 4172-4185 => 0.011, 12.4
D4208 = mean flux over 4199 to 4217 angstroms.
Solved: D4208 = 12.9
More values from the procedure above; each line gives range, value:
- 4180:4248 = 13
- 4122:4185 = 12.9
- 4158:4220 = 13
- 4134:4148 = 13.1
